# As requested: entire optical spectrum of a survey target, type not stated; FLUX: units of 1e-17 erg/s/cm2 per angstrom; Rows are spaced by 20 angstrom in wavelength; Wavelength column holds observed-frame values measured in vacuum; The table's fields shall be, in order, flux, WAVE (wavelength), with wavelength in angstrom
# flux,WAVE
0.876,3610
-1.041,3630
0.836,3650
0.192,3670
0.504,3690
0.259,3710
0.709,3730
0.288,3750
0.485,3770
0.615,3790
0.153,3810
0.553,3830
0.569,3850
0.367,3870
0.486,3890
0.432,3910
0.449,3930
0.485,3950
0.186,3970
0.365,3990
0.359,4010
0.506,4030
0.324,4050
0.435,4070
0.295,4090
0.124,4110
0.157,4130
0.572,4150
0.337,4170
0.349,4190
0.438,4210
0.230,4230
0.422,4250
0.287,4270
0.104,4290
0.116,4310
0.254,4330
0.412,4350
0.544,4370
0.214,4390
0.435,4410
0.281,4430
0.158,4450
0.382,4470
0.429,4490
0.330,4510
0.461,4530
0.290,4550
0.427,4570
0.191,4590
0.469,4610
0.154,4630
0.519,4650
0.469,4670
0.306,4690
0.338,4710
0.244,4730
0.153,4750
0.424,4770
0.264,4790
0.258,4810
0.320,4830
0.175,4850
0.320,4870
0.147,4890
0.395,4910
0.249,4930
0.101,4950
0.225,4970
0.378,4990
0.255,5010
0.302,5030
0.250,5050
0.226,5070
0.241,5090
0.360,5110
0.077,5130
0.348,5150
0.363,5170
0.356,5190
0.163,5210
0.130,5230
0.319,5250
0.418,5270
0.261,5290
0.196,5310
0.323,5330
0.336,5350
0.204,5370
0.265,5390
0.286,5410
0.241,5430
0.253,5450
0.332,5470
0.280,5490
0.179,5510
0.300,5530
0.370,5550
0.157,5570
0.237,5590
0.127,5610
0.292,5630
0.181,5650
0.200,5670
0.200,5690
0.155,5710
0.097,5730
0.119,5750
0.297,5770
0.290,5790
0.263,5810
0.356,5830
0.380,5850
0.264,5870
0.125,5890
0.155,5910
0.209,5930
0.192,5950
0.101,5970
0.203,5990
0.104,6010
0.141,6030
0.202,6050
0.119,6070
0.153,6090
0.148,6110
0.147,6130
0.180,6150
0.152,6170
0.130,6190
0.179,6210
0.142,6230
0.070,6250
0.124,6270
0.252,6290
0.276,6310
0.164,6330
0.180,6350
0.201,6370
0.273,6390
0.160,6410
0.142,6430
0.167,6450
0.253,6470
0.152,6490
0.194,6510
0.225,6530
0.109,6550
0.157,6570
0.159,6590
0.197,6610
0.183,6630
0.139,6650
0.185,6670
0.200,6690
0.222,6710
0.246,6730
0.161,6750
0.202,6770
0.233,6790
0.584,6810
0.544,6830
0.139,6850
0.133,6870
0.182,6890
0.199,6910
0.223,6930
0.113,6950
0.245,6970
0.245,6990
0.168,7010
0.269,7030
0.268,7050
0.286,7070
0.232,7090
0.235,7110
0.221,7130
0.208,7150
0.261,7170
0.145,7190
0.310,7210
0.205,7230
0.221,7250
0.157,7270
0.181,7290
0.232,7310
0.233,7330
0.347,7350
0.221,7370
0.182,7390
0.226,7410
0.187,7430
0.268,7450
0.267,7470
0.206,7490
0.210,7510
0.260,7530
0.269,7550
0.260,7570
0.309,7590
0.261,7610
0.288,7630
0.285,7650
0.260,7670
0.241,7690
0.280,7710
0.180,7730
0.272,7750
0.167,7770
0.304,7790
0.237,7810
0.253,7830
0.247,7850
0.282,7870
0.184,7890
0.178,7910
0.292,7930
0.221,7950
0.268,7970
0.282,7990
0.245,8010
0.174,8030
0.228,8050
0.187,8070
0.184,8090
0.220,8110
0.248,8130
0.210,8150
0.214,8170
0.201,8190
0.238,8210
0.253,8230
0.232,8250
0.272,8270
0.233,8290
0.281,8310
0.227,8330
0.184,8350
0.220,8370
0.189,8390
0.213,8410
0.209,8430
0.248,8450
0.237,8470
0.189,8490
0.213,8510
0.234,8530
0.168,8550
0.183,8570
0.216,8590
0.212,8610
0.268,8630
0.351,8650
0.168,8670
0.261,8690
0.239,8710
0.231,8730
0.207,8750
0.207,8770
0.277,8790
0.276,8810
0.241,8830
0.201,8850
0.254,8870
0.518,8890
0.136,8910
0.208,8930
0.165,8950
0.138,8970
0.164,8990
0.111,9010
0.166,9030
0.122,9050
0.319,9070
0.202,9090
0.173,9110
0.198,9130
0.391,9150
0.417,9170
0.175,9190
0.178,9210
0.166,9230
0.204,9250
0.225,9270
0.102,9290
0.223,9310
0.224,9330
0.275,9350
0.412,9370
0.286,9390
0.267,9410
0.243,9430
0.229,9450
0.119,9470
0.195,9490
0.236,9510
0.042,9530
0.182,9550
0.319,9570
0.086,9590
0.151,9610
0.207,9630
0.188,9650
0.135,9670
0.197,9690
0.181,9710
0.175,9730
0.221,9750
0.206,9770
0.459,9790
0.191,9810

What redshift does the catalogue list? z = 0.83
